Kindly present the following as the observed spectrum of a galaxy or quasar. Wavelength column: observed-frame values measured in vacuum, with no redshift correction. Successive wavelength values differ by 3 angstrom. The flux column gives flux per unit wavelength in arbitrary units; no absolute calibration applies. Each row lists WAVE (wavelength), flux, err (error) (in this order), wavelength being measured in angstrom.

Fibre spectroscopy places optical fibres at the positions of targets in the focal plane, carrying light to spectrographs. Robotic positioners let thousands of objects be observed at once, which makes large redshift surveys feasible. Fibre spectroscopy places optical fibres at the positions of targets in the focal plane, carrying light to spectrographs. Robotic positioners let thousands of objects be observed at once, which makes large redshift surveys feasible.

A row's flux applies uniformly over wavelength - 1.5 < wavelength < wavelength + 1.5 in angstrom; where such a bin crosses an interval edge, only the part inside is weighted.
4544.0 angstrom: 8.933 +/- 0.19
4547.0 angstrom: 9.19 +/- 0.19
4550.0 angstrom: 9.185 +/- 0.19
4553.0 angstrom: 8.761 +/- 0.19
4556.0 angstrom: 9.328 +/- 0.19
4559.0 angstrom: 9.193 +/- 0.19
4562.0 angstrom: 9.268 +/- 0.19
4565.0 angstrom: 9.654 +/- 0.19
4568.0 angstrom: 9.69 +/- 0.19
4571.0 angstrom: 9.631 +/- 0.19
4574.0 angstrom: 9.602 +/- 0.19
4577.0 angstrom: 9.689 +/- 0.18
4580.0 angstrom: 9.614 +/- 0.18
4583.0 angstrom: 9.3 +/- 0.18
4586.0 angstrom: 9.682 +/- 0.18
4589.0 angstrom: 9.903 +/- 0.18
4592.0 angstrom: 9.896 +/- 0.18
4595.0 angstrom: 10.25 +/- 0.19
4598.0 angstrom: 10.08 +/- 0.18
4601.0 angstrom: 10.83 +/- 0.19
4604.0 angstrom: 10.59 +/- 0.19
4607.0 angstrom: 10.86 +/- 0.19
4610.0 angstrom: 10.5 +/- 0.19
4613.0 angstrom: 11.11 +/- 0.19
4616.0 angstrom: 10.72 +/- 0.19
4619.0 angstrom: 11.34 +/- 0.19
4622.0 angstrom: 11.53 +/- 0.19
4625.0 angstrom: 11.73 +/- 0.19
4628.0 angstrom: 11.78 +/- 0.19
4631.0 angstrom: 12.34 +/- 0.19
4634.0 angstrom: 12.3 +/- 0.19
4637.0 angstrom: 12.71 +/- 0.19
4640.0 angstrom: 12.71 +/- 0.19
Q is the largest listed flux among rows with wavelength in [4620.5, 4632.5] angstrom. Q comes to 12.34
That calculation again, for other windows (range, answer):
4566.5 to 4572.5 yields 9.69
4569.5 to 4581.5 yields 9.689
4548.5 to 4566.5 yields 9.654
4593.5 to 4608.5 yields 10.86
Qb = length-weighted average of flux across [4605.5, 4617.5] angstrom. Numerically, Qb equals 10.8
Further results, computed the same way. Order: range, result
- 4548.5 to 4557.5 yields 9.09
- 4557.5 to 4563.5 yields 9.23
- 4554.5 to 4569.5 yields 9.43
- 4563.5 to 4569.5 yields 9.67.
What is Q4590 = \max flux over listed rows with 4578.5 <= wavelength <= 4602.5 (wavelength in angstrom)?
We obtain 10.83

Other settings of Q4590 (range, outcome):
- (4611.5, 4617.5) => 11.11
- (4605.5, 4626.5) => 11.73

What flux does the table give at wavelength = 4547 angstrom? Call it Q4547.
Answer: 9.19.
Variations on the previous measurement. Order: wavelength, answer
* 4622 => 11.53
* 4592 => 9.896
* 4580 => 9.614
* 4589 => 9.903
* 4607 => 10.86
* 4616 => 10.72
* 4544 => 8.933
